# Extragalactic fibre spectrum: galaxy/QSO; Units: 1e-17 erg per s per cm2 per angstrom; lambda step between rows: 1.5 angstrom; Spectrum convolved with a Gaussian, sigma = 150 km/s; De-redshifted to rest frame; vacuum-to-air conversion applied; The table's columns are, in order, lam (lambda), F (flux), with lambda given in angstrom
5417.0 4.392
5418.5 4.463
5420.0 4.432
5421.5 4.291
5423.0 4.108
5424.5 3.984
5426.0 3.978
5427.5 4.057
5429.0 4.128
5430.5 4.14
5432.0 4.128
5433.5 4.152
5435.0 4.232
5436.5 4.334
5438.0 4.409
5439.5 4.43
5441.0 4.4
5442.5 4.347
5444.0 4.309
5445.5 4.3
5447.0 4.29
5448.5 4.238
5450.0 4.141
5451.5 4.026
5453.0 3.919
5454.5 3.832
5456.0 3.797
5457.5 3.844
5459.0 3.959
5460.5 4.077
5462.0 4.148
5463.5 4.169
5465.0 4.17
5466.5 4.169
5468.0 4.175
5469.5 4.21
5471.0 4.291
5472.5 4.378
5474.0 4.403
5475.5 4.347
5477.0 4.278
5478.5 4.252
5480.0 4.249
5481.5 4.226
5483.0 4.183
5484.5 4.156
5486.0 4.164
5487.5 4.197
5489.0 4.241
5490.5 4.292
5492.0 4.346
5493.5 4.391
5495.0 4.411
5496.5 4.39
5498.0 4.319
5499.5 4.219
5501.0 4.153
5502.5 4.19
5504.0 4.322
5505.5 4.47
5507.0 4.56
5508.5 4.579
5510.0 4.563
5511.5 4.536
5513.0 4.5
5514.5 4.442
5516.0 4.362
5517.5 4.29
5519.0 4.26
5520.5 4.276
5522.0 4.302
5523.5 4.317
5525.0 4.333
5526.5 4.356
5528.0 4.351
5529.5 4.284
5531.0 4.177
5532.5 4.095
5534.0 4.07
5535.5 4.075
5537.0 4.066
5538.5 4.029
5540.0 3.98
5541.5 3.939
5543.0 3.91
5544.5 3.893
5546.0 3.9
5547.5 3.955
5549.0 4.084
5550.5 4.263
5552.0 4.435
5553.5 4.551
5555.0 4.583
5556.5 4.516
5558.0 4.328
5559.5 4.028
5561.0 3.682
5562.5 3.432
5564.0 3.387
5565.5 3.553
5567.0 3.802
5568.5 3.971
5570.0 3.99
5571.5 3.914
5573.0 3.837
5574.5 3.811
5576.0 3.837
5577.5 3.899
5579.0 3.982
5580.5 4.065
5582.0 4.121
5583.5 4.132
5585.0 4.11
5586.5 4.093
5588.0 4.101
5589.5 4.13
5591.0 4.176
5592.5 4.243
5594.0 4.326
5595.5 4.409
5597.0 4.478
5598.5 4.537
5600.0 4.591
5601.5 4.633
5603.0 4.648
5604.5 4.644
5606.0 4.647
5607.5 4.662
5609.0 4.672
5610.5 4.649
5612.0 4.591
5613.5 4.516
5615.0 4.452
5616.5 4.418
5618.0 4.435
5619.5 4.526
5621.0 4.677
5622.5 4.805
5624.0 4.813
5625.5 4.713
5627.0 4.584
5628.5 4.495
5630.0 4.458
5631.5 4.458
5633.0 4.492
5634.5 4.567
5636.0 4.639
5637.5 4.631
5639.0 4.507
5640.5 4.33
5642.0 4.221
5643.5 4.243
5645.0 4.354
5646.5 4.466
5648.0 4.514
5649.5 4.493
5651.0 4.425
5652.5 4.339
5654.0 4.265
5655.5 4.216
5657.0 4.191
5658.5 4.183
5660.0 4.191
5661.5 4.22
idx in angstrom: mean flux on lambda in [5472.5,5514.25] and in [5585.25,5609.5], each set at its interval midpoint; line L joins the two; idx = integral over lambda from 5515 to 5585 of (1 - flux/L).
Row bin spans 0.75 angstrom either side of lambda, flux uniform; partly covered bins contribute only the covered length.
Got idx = 4.9 angstrom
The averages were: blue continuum 4.33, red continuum 4.43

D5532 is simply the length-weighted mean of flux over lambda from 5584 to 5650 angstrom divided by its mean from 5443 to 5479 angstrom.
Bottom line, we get 1.08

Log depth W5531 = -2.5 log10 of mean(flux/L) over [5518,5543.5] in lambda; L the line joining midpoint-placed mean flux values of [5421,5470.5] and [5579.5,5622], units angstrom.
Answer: 0.032 mag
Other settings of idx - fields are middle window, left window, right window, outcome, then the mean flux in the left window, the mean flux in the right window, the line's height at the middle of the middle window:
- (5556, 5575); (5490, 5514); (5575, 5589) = 1.2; 4.39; 4.04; 4.11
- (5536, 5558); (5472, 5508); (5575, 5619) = 0.9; 4.3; 4.35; 4.33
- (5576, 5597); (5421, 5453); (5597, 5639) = 1.8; 4.2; 4.59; 4.52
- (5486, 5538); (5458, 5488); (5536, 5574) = -2.6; 4.21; 4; 4.11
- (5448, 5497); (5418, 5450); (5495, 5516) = 1.7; 4.24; 4.4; 4.33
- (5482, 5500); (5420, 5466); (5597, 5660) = -0.2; 4.15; 4.5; 4.24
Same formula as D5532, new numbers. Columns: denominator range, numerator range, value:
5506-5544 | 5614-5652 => 1.06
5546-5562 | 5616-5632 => 1.09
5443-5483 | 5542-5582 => 0.96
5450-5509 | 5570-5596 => 0.96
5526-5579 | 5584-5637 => 1.12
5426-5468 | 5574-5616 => 1.04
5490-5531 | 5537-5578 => 0.91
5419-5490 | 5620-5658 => 1.07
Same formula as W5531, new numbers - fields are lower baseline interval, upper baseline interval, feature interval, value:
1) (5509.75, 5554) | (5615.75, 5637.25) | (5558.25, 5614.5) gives 0.06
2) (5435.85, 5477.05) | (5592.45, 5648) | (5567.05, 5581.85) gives 0.13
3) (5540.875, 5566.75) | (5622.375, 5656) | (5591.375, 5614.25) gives -0.06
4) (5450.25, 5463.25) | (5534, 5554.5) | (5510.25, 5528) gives -0.08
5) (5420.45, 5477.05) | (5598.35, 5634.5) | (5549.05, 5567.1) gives 0.10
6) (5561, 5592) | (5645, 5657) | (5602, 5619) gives -0.11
